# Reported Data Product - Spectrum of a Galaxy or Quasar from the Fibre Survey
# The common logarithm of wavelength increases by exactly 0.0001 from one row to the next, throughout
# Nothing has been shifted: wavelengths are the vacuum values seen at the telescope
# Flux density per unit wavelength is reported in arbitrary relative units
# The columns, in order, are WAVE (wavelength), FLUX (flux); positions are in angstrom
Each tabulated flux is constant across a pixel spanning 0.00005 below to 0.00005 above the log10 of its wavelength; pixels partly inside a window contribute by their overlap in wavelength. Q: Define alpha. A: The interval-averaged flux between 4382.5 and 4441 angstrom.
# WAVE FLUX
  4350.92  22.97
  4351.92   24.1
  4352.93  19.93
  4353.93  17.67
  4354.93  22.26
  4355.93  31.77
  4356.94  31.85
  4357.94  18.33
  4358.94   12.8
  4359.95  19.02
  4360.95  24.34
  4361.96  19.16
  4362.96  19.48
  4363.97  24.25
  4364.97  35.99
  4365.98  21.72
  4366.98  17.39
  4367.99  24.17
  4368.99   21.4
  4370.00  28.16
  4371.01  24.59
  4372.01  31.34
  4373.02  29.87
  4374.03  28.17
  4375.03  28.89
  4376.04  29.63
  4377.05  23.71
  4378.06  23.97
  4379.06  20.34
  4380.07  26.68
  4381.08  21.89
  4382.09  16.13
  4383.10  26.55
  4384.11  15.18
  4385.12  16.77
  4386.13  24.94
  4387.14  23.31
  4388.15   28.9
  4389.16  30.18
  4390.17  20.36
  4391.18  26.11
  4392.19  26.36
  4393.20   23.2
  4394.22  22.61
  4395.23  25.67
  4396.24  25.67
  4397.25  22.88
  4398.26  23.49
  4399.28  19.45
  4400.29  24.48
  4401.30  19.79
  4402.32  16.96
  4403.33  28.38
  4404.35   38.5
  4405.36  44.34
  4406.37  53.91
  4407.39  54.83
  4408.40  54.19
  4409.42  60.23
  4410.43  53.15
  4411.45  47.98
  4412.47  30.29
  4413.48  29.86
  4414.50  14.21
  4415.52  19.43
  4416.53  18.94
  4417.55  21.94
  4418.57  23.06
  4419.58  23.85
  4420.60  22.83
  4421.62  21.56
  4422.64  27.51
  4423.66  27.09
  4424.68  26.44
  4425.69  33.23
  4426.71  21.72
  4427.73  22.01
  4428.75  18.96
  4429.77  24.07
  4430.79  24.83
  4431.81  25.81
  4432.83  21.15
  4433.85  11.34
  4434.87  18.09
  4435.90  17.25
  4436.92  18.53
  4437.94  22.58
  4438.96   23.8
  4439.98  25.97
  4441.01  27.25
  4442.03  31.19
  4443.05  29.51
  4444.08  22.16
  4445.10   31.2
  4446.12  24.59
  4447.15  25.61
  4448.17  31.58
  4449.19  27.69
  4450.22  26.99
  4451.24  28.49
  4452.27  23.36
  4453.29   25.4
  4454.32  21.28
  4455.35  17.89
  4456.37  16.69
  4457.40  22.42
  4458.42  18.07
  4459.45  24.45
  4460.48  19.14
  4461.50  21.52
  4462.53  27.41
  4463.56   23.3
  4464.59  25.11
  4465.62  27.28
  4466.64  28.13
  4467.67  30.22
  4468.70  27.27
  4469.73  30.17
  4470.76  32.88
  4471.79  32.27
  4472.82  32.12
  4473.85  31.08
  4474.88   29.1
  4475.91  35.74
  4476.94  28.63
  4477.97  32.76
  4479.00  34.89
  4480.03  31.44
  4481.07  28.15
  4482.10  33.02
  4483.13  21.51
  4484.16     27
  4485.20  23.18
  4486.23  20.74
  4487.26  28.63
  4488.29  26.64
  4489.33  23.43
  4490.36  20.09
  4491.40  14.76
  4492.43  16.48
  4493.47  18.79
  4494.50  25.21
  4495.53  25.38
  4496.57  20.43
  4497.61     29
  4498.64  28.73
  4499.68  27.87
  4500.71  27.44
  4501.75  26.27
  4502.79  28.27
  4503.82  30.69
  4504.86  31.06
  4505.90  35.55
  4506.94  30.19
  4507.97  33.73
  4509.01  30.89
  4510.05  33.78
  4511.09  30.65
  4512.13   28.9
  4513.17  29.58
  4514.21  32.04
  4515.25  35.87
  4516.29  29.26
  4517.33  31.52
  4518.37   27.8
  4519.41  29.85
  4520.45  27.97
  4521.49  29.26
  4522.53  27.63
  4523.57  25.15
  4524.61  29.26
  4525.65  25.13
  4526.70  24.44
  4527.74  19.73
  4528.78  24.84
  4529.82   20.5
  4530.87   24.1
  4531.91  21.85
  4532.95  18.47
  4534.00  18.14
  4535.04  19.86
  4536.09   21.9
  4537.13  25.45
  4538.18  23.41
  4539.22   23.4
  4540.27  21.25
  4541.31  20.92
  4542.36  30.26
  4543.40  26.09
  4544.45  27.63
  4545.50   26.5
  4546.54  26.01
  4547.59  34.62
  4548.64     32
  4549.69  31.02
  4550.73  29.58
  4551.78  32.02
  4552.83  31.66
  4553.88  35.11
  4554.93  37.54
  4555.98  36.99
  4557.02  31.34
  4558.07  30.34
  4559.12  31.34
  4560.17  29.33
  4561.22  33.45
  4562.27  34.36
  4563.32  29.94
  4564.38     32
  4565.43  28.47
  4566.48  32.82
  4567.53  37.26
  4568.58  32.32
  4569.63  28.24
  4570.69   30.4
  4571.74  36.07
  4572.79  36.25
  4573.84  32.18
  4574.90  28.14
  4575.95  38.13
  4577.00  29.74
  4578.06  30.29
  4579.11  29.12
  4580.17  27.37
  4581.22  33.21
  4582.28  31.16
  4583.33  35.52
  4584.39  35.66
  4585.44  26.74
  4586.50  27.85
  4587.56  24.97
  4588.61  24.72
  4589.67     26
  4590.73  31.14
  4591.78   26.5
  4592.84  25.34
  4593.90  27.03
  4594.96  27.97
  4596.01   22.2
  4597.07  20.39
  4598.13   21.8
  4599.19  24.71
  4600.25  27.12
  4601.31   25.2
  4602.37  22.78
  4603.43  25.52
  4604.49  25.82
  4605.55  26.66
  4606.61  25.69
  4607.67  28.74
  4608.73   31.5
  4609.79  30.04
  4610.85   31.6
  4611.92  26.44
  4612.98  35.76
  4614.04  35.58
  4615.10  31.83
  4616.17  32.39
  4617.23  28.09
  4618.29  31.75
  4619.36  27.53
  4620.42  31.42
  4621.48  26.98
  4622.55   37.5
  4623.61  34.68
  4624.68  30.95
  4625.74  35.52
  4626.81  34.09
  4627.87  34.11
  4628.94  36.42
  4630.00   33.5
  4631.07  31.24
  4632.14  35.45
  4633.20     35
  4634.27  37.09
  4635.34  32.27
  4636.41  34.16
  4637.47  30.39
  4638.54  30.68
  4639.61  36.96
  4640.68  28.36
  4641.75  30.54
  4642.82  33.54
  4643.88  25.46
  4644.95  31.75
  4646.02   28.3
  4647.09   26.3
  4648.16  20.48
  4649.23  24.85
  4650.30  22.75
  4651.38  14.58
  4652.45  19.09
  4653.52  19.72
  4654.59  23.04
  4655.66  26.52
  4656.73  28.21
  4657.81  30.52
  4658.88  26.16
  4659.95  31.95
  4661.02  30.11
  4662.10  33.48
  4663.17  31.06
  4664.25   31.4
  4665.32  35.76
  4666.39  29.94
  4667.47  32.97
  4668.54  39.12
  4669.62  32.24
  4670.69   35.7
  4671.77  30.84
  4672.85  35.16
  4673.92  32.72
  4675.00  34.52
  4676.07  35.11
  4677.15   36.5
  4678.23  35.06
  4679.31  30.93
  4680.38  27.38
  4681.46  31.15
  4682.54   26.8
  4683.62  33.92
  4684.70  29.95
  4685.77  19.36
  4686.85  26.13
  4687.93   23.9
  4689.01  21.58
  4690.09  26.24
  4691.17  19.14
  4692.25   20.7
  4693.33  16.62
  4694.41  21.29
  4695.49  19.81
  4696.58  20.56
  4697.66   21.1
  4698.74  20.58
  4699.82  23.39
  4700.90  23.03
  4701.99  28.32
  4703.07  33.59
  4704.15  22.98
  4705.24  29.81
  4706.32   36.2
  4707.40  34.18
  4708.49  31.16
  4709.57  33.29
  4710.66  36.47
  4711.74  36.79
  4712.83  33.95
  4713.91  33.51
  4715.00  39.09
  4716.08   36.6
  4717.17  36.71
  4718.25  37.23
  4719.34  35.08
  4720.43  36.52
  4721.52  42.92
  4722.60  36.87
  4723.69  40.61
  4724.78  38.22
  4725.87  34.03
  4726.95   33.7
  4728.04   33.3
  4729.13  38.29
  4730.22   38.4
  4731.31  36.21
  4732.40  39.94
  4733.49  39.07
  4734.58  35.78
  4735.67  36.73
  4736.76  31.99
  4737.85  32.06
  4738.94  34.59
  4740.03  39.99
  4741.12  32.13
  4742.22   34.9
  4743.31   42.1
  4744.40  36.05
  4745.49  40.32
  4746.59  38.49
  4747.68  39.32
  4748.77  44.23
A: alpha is 26.9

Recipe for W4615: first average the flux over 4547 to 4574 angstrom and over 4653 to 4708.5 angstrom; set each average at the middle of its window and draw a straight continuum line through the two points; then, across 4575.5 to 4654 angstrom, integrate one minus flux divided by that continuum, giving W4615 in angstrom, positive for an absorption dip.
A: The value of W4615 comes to 3.7 angstrom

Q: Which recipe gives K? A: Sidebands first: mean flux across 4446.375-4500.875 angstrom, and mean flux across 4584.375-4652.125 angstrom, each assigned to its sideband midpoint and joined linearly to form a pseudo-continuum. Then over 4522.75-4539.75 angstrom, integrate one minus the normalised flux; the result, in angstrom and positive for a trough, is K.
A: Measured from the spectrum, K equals 2.67 angstrom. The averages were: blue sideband 26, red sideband 29.1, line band 22.9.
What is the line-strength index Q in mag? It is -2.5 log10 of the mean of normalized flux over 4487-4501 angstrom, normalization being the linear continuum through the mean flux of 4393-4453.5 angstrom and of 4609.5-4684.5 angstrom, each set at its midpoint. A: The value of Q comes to 0.21 mag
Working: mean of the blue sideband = 27.5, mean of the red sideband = 30.9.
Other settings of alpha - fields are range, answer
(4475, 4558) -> 27.5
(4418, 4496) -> 25.1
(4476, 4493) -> 25.9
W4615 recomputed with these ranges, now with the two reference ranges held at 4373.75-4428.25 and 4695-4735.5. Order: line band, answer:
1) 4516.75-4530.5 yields 1.63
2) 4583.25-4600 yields 2.44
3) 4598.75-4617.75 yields 1.65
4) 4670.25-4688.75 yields 1.07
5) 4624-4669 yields 2.73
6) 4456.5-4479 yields 1.10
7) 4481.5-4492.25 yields 2.05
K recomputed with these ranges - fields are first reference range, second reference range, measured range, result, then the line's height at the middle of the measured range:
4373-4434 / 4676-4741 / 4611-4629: -1.2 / 30.2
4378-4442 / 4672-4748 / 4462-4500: 1.2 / 27.9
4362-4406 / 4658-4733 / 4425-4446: 2.0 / 26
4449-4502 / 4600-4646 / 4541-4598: -2.0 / 29.2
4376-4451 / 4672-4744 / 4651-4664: 1.9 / 30.9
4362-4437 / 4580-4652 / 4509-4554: 1.9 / 28.2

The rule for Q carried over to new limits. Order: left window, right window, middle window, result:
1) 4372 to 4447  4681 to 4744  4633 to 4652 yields 0.06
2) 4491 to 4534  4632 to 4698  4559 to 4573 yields -0.17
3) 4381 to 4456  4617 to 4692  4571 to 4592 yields -0.06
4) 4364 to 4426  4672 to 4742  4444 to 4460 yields 0.17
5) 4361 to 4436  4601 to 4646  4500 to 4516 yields -0.08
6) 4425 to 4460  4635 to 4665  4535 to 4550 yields -0.02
